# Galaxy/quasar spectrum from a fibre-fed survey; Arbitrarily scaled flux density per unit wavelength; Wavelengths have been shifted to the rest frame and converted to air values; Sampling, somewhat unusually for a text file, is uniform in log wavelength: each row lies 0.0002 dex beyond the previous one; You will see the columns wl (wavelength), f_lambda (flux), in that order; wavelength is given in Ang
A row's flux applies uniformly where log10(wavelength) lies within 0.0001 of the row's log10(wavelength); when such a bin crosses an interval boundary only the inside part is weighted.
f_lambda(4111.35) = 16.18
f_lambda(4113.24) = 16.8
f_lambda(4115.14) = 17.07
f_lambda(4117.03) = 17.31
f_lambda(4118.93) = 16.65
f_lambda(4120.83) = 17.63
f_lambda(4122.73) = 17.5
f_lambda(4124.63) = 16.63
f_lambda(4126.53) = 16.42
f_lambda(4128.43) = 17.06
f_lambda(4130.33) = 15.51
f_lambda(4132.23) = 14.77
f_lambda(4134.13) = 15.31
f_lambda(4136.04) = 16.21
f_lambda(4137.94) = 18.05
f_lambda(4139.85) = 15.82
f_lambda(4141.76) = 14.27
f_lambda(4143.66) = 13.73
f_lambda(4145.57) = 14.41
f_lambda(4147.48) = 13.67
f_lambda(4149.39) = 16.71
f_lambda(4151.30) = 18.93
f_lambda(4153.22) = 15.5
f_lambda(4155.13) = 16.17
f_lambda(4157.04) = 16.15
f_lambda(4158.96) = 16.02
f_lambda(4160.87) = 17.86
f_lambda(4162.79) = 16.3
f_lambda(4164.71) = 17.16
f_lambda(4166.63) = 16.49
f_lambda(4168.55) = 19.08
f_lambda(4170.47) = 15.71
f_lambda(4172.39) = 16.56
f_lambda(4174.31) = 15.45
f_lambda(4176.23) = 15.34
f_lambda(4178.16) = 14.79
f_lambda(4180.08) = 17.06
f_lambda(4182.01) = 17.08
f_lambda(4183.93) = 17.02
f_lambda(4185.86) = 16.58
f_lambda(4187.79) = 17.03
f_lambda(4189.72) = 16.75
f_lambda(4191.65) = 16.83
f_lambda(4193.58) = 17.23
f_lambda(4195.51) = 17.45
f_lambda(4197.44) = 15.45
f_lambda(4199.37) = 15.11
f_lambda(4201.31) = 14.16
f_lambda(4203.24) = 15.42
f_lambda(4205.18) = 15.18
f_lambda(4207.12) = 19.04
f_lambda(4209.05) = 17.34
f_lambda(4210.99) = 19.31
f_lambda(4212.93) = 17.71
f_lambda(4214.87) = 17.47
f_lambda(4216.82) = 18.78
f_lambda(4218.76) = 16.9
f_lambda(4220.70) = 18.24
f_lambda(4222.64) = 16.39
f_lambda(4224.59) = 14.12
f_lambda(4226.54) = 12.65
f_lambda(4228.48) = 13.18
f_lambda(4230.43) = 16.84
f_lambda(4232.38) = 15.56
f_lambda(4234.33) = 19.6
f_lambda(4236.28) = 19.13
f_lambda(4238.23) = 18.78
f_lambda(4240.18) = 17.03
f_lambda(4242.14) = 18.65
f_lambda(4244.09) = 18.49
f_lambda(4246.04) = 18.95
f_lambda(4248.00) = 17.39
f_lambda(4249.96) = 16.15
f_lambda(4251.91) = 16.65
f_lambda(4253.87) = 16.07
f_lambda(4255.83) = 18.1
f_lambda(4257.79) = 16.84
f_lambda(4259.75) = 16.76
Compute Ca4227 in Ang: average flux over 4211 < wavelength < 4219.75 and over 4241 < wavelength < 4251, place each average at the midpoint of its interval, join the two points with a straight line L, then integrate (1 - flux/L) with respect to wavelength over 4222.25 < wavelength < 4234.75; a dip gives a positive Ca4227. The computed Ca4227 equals 1.8 Ang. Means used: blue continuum 17.9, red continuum 17.9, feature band 15.2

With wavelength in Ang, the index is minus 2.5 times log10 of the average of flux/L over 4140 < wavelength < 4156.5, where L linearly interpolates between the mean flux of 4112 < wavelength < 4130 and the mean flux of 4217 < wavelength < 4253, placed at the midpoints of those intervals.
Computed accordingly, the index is 0.099 mag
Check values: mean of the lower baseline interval 16.9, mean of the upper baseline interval 17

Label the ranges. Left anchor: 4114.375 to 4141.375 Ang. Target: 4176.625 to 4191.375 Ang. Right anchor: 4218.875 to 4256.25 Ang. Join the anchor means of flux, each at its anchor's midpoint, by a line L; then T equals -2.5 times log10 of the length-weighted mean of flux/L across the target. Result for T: 0.01 mag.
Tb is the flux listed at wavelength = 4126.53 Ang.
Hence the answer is 16.42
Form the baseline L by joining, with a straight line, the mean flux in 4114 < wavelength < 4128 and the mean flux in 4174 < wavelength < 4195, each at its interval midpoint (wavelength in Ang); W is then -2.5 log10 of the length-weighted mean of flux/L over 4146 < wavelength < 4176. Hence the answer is 0.02 mag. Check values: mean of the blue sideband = 17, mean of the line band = 16.5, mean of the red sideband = 16.5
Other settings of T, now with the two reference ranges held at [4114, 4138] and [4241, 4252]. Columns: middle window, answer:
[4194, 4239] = 0.05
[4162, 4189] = 0.03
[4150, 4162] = 0.01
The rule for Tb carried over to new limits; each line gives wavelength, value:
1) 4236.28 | 19.13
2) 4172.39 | 16.56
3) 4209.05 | 17.34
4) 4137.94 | 18.05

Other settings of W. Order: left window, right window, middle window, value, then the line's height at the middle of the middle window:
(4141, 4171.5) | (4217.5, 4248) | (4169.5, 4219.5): 0.00 mag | 16.6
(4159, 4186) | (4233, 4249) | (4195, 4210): 0.08 mag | 17.4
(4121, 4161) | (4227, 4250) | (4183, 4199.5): 0.00 mag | 16.7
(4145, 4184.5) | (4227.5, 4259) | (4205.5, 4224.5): -0.04 mag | 17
